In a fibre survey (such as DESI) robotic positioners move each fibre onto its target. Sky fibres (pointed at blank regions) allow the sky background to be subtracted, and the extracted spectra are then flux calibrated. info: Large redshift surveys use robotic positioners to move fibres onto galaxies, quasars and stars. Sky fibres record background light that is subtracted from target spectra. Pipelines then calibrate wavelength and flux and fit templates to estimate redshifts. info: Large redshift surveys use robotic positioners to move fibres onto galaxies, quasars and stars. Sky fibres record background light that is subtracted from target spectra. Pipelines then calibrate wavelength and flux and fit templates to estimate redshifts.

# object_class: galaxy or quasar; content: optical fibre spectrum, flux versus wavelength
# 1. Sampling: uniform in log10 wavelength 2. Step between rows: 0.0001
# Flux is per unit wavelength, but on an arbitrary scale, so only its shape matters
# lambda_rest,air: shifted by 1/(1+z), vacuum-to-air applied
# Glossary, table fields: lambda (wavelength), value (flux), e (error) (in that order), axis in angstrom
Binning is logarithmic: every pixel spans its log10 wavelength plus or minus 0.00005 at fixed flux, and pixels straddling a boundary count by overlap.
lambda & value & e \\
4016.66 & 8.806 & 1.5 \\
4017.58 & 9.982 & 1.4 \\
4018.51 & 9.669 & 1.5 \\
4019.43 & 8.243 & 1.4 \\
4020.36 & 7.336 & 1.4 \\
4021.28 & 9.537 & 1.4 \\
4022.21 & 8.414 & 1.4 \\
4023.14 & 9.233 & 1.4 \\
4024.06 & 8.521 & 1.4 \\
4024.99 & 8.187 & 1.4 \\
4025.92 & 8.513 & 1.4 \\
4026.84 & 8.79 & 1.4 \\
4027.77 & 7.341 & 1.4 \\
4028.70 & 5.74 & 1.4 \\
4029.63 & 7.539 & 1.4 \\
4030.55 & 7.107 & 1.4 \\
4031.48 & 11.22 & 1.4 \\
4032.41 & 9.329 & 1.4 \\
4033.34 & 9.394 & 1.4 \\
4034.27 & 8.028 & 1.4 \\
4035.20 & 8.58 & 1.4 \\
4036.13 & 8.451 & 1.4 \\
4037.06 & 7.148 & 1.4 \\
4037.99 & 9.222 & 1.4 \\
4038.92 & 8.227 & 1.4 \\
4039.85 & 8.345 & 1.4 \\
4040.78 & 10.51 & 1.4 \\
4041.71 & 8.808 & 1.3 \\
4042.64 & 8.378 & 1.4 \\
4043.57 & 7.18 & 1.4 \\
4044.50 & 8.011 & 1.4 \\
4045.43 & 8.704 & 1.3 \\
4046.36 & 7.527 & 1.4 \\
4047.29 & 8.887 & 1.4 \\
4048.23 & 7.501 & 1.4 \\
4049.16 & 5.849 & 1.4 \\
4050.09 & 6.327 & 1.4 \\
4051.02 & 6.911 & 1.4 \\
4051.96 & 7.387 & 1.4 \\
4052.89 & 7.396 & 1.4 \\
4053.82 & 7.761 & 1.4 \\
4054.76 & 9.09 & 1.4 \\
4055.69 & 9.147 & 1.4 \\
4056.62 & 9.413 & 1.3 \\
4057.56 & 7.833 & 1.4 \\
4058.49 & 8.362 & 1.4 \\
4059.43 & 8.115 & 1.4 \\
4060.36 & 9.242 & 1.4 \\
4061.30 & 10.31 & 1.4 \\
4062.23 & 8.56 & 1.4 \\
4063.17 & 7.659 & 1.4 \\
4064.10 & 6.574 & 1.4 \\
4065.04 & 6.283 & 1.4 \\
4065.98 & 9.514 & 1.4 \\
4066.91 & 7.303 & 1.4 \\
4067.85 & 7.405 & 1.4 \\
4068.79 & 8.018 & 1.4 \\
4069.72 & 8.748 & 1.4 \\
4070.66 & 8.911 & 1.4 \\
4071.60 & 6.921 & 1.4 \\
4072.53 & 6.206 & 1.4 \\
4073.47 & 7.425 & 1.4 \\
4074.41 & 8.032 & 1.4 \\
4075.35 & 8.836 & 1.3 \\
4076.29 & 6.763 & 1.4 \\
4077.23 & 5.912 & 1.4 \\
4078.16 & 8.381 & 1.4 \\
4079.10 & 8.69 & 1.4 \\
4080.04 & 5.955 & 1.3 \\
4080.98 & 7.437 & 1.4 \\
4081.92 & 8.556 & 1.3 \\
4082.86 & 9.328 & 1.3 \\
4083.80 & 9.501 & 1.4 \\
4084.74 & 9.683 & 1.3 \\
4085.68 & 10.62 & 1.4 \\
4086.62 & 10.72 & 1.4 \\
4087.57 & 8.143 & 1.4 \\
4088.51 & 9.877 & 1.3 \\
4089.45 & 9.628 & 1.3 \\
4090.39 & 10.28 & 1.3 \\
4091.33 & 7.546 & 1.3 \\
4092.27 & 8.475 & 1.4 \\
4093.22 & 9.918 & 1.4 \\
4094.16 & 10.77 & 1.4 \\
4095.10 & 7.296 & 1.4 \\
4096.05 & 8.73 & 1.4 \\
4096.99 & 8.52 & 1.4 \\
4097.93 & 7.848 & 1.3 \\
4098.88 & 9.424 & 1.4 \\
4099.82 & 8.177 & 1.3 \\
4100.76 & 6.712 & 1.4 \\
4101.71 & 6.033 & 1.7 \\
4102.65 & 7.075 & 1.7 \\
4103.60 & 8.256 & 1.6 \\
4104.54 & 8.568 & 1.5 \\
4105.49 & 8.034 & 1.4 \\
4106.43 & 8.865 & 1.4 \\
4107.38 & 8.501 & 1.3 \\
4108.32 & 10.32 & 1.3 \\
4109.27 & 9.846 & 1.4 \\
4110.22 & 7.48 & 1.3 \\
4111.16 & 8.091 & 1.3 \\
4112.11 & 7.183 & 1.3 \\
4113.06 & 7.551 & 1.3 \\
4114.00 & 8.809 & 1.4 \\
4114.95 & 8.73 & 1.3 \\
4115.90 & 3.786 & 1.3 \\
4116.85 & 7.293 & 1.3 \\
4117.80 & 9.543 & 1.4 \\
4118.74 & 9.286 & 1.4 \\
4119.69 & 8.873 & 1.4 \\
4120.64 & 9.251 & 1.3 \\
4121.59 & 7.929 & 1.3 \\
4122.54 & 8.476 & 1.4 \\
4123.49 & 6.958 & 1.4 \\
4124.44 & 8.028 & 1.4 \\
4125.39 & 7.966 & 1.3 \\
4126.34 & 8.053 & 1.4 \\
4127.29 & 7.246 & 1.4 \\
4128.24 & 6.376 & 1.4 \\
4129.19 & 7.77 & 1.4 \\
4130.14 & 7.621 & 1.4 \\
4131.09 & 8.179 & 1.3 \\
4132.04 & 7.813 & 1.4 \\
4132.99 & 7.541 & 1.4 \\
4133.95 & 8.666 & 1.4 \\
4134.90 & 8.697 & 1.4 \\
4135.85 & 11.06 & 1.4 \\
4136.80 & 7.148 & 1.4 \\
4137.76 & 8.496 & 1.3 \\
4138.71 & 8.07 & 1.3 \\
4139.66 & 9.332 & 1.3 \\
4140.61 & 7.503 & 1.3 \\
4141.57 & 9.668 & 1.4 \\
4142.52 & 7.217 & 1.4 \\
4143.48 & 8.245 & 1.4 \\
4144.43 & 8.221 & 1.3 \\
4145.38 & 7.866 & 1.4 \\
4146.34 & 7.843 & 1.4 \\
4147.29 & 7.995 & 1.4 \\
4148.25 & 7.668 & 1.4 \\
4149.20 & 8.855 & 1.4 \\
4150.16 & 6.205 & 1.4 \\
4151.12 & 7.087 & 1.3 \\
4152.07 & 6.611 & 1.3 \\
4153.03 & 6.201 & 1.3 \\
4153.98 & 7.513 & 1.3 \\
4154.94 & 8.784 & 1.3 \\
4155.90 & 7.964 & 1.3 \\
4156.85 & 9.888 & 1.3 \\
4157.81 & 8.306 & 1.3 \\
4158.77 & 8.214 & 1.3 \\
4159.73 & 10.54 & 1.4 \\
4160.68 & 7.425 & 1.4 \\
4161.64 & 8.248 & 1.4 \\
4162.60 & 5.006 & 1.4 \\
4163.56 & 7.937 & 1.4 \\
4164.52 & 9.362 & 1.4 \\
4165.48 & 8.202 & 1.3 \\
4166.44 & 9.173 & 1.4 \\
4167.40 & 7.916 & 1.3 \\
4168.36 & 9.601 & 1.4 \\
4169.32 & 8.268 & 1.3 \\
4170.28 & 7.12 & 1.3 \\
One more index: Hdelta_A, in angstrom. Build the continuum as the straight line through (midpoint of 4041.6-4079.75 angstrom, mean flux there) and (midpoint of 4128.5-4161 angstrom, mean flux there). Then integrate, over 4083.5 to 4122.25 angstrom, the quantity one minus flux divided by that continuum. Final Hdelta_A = -2.7 angstrom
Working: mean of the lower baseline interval 7.89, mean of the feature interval 8.56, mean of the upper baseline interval 8.12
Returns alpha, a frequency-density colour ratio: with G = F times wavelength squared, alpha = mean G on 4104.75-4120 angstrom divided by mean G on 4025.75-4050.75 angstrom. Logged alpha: 1.05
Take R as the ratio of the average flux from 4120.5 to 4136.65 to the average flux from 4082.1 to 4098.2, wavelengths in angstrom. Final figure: 0.9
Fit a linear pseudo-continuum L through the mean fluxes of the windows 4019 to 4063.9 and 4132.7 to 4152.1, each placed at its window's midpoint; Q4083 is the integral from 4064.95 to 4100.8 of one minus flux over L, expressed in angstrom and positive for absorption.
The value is -0.9 angstrom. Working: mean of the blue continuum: 8.27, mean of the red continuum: 8.13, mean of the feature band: 8.42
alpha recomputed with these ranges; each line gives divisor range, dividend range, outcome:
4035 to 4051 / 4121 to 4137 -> 1.04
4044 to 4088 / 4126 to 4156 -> 1.02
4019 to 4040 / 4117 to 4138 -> 1.03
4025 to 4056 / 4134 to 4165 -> 1.05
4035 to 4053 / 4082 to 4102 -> 1.15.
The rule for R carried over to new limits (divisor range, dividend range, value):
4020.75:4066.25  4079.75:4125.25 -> 1.03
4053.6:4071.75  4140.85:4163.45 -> 0.95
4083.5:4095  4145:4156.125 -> 0.79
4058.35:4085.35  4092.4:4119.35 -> 1.03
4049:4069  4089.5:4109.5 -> 1.07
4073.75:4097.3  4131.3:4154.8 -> 0.92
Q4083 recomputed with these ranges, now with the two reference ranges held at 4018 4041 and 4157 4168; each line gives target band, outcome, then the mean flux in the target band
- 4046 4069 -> 1.4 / 7.93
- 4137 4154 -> 1.0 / 7.81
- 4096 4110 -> 0.1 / 8.3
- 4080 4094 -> -1.3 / 9.18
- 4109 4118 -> 0.7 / 7.73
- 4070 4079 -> 0.9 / 7.56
